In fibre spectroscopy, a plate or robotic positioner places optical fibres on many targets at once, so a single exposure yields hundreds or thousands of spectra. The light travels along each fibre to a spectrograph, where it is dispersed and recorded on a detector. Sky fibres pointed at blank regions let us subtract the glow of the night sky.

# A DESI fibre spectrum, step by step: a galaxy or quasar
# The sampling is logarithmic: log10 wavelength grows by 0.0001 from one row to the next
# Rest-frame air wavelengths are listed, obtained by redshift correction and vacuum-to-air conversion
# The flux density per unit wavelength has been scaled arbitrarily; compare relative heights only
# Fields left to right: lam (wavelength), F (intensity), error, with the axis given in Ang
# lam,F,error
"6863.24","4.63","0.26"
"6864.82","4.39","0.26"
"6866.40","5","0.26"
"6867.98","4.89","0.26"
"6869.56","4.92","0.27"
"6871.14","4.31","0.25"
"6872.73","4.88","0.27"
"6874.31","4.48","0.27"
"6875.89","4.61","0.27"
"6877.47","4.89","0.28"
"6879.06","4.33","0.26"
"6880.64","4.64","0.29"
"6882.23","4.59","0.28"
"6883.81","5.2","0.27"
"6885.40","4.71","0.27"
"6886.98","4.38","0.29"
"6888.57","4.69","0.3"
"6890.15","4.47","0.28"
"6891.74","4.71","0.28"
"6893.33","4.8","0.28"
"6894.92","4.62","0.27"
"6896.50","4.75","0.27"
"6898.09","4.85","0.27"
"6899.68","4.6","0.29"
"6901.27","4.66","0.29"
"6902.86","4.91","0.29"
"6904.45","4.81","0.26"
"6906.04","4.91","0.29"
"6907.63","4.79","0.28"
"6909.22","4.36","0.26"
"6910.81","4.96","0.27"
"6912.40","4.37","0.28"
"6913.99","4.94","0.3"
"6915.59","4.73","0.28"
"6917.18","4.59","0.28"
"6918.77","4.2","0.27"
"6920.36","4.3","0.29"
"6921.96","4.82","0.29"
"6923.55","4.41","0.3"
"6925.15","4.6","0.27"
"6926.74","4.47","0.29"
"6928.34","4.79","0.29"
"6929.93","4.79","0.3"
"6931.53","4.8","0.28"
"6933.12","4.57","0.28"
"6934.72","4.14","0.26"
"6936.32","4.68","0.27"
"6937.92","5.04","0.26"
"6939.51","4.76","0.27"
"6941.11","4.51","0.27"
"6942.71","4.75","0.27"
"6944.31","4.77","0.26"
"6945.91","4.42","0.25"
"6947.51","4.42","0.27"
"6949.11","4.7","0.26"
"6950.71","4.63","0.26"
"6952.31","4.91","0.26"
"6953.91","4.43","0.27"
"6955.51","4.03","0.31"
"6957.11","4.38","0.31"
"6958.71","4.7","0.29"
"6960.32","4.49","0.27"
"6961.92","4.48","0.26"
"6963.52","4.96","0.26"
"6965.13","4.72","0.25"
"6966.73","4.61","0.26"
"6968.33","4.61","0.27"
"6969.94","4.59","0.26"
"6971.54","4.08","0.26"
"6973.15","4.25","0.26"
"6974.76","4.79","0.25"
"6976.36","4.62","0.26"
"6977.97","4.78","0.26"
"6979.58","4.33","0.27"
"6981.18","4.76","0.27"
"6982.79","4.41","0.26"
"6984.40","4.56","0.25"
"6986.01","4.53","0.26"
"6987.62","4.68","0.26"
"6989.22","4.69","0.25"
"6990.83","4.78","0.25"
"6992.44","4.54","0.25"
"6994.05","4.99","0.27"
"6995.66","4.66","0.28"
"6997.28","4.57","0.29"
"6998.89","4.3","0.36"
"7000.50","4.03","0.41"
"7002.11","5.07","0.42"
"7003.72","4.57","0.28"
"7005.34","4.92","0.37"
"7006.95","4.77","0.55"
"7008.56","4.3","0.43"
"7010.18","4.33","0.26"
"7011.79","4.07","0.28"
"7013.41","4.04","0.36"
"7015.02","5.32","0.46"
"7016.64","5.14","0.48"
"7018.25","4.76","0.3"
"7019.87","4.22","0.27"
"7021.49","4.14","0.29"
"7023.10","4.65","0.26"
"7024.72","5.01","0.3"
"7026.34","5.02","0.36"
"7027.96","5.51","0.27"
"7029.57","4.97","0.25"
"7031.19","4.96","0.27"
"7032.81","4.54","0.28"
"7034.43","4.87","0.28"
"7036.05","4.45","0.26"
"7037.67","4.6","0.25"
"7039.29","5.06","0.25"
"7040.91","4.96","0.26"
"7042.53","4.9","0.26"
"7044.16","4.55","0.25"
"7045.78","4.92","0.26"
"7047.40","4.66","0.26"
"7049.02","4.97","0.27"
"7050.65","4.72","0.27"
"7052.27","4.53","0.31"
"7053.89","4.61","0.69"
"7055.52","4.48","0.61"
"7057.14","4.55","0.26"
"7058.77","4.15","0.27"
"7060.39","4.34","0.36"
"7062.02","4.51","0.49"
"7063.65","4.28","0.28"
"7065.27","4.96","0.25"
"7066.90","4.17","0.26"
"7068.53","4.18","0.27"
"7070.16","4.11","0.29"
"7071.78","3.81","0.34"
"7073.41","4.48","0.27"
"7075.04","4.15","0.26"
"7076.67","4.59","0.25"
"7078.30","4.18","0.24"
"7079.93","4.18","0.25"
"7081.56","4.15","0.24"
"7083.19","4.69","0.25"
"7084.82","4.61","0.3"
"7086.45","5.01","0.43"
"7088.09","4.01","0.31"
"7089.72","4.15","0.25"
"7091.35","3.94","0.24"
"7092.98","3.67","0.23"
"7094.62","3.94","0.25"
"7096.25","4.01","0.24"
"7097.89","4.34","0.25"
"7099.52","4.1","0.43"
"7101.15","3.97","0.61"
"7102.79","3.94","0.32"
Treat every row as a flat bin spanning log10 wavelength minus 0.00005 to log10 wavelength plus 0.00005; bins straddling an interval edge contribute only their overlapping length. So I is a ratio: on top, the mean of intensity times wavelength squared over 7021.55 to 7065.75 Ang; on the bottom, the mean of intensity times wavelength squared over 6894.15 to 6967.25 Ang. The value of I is 1.05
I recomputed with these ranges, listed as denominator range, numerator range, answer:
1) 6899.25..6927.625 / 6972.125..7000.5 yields 1.01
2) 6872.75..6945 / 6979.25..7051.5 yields 1.04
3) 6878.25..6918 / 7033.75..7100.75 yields 0.99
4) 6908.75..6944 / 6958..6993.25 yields 1.01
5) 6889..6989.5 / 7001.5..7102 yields 1.01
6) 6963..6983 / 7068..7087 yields 0.98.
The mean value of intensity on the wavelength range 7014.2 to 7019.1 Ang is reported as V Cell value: 5.07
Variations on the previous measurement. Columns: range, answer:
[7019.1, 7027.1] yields 4.61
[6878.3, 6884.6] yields 4.69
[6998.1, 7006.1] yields 4.58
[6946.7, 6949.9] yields 4.56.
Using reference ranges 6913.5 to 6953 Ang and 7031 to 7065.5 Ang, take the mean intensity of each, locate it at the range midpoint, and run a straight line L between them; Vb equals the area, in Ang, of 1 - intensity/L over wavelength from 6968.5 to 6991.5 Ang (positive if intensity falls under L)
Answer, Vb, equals 0.4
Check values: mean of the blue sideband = 4.63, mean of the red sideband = 4.65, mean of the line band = 4.56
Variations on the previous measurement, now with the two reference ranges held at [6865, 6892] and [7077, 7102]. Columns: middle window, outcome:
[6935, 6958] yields -0.32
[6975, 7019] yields -2.00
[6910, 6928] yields 0.02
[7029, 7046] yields -1.85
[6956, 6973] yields -0.20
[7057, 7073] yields -0.15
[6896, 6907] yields -0.37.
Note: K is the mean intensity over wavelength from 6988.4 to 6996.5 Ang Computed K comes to 4.73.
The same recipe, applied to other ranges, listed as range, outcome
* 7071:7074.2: 4.14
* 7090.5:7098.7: 3.98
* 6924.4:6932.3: 4.69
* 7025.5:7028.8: 5.27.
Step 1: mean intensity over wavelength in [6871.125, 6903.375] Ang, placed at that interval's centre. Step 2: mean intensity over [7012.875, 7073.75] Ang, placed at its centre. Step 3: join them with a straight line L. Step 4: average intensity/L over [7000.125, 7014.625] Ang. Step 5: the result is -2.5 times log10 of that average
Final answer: 0.04 mag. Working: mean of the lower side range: 4.68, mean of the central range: 4.49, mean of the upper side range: 4.64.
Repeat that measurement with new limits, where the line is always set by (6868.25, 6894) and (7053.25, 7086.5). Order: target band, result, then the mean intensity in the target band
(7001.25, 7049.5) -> -0.07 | 4.74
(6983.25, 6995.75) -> -0.04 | 4.67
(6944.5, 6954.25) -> -0.01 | 4.6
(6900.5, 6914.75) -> -0.03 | 4.75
